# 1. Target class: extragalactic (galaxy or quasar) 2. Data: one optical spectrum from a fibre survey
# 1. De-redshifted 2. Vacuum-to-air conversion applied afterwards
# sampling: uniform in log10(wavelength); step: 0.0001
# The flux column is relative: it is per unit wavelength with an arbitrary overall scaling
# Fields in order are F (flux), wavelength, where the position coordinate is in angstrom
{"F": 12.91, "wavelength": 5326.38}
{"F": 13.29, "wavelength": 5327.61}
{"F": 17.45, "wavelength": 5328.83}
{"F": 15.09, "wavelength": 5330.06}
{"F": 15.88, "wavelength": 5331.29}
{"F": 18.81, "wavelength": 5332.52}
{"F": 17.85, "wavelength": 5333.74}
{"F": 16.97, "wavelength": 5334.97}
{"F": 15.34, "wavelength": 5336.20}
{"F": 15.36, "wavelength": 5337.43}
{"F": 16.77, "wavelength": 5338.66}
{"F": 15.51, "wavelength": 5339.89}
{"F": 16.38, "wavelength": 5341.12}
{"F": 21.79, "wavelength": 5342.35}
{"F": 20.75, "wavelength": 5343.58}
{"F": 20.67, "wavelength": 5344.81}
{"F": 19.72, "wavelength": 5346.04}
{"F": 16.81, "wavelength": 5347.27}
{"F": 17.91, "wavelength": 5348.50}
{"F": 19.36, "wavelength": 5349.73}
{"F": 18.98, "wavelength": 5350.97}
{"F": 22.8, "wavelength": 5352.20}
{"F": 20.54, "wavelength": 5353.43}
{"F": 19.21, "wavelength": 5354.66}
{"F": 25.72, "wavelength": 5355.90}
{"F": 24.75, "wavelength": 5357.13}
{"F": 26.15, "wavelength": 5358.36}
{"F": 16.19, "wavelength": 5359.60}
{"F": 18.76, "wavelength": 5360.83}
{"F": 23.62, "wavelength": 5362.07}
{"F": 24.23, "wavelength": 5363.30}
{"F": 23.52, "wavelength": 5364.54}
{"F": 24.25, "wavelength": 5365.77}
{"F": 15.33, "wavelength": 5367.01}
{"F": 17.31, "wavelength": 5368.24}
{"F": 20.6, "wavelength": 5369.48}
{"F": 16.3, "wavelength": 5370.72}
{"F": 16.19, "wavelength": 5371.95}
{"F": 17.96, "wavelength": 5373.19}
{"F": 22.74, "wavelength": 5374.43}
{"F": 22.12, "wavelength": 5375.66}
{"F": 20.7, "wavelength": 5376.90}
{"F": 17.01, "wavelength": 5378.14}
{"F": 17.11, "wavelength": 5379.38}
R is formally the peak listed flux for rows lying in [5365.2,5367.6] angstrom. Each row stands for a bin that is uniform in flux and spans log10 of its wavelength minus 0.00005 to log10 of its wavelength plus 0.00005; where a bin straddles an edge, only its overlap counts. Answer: 24.25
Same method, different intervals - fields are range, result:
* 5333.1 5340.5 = 17.85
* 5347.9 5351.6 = 19.36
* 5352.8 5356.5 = 25.72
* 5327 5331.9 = 17.45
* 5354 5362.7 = 26.15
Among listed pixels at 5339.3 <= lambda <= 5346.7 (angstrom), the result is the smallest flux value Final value 15.51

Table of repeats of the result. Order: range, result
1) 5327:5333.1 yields 13.29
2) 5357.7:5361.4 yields 16.19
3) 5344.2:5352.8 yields 16.81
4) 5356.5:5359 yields 24.75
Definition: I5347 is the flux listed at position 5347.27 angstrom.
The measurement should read 16.81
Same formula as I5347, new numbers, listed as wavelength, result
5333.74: 17.85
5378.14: 17.01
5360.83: 18.76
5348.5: 17.91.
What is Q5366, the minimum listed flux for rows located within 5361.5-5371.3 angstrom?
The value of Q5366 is 15.33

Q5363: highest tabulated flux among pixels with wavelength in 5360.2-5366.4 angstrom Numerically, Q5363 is 24.25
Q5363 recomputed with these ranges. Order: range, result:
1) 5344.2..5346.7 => 20.67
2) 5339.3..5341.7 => 16.38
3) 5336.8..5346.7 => 21.79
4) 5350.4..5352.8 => 22.8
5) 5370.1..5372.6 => 16.3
